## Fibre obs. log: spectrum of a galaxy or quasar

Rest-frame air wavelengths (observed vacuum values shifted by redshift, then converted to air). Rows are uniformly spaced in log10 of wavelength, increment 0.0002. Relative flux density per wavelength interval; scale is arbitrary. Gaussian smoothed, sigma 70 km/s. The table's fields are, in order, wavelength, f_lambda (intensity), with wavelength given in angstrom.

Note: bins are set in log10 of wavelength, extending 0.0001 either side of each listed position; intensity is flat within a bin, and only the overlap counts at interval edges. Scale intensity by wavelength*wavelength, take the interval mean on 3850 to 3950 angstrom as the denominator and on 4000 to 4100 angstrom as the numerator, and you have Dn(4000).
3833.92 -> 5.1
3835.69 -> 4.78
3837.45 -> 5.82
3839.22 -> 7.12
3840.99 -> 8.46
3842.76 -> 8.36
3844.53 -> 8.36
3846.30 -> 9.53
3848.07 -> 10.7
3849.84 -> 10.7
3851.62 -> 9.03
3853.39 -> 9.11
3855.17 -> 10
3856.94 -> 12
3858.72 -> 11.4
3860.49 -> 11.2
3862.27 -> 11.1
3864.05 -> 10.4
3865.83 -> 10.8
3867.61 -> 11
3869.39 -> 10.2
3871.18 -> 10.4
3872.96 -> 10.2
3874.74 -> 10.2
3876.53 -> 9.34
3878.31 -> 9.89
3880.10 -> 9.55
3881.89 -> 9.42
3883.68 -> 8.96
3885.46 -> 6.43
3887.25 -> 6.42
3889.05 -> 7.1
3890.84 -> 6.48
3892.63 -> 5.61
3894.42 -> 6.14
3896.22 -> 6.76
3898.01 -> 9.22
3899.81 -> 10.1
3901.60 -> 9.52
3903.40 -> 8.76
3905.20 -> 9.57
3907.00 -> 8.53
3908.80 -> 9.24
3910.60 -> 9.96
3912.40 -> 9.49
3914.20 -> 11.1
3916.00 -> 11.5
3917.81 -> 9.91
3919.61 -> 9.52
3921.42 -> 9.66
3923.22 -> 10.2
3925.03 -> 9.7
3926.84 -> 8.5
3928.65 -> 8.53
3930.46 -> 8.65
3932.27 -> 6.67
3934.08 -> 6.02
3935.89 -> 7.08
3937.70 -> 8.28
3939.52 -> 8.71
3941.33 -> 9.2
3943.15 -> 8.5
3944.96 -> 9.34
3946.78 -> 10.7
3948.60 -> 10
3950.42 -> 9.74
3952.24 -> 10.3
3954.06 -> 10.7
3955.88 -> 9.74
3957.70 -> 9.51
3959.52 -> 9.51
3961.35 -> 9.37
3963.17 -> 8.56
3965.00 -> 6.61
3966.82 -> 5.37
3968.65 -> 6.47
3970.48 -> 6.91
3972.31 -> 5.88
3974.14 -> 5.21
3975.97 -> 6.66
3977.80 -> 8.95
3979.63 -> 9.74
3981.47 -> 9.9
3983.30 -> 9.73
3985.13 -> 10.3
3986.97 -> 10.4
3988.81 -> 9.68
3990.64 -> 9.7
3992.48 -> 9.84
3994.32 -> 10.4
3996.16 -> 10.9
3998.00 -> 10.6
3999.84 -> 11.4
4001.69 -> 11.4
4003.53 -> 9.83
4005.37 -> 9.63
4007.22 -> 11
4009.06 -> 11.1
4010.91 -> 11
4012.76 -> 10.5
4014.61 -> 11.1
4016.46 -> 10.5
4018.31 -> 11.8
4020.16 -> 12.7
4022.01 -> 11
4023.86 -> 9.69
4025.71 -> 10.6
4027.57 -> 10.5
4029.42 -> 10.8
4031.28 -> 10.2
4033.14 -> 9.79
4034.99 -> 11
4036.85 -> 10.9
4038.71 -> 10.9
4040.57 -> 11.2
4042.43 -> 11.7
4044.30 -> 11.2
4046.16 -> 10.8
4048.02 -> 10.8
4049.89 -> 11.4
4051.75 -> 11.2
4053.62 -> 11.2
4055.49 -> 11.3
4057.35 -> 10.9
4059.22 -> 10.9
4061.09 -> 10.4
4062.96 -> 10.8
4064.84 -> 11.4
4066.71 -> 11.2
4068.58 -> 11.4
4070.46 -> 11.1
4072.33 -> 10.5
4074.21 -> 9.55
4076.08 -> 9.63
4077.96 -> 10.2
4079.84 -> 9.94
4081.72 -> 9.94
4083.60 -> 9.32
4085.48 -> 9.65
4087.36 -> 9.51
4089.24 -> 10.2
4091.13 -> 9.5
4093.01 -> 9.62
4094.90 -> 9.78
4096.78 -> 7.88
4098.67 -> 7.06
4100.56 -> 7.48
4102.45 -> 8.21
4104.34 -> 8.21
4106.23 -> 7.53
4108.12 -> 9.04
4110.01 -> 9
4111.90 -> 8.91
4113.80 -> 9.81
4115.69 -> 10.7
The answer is 1.23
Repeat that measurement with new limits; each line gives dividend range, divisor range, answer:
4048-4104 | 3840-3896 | 1.20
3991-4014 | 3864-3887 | 1.18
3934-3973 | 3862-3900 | 1.00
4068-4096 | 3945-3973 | 1.22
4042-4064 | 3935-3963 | 1.24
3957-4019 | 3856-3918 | 1.06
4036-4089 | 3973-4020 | 1.09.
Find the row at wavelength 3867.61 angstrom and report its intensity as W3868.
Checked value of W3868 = 11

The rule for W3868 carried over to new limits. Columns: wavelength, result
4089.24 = 10.2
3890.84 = 6.48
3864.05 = 10.4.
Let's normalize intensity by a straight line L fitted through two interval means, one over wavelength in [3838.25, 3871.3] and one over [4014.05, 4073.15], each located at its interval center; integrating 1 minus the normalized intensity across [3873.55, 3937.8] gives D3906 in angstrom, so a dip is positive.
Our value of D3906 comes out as 9.8 angstrom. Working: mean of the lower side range 9.97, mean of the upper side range 11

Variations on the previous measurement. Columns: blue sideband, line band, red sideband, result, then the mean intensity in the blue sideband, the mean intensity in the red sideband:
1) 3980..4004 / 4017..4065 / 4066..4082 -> -2.76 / 10.3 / 10.4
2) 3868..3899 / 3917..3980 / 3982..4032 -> 6.76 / 8.41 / 10.6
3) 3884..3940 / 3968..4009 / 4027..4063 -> 2.29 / 8.5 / 10.9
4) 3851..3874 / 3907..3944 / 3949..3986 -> 1.23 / 10.5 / 8.48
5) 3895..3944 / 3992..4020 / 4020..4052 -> -1.14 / 8.98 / 10.9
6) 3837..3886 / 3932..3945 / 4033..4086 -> 2.76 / 9.69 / 10.7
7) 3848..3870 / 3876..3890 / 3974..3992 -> 2.68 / 10.6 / 9.21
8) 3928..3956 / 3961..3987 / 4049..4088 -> 3.94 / 8.87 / 10.6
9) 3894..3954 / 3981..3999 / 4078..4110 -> -2.19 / 9.11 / 8.97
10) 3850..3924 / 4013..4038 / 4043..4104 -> -2.21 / 9.41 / 10.1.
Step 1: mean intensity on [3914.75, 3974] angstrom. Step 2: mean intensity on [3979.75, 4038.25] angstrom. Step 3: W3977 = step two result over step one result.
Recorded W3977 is 1.22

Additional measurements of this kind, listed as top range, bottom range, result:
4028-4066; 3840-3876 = 1.08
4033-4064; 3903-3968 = 1.21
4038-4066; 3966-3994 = 1.32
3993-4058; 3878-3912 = 1.31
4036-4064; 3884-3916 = 1.32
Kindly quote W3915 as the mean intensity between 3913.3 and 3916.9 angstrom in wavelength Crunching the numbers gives 11.3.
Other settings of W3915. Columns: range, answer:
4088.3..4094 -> 9.76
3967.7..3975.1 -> 6.11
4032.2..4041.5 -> 10.8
